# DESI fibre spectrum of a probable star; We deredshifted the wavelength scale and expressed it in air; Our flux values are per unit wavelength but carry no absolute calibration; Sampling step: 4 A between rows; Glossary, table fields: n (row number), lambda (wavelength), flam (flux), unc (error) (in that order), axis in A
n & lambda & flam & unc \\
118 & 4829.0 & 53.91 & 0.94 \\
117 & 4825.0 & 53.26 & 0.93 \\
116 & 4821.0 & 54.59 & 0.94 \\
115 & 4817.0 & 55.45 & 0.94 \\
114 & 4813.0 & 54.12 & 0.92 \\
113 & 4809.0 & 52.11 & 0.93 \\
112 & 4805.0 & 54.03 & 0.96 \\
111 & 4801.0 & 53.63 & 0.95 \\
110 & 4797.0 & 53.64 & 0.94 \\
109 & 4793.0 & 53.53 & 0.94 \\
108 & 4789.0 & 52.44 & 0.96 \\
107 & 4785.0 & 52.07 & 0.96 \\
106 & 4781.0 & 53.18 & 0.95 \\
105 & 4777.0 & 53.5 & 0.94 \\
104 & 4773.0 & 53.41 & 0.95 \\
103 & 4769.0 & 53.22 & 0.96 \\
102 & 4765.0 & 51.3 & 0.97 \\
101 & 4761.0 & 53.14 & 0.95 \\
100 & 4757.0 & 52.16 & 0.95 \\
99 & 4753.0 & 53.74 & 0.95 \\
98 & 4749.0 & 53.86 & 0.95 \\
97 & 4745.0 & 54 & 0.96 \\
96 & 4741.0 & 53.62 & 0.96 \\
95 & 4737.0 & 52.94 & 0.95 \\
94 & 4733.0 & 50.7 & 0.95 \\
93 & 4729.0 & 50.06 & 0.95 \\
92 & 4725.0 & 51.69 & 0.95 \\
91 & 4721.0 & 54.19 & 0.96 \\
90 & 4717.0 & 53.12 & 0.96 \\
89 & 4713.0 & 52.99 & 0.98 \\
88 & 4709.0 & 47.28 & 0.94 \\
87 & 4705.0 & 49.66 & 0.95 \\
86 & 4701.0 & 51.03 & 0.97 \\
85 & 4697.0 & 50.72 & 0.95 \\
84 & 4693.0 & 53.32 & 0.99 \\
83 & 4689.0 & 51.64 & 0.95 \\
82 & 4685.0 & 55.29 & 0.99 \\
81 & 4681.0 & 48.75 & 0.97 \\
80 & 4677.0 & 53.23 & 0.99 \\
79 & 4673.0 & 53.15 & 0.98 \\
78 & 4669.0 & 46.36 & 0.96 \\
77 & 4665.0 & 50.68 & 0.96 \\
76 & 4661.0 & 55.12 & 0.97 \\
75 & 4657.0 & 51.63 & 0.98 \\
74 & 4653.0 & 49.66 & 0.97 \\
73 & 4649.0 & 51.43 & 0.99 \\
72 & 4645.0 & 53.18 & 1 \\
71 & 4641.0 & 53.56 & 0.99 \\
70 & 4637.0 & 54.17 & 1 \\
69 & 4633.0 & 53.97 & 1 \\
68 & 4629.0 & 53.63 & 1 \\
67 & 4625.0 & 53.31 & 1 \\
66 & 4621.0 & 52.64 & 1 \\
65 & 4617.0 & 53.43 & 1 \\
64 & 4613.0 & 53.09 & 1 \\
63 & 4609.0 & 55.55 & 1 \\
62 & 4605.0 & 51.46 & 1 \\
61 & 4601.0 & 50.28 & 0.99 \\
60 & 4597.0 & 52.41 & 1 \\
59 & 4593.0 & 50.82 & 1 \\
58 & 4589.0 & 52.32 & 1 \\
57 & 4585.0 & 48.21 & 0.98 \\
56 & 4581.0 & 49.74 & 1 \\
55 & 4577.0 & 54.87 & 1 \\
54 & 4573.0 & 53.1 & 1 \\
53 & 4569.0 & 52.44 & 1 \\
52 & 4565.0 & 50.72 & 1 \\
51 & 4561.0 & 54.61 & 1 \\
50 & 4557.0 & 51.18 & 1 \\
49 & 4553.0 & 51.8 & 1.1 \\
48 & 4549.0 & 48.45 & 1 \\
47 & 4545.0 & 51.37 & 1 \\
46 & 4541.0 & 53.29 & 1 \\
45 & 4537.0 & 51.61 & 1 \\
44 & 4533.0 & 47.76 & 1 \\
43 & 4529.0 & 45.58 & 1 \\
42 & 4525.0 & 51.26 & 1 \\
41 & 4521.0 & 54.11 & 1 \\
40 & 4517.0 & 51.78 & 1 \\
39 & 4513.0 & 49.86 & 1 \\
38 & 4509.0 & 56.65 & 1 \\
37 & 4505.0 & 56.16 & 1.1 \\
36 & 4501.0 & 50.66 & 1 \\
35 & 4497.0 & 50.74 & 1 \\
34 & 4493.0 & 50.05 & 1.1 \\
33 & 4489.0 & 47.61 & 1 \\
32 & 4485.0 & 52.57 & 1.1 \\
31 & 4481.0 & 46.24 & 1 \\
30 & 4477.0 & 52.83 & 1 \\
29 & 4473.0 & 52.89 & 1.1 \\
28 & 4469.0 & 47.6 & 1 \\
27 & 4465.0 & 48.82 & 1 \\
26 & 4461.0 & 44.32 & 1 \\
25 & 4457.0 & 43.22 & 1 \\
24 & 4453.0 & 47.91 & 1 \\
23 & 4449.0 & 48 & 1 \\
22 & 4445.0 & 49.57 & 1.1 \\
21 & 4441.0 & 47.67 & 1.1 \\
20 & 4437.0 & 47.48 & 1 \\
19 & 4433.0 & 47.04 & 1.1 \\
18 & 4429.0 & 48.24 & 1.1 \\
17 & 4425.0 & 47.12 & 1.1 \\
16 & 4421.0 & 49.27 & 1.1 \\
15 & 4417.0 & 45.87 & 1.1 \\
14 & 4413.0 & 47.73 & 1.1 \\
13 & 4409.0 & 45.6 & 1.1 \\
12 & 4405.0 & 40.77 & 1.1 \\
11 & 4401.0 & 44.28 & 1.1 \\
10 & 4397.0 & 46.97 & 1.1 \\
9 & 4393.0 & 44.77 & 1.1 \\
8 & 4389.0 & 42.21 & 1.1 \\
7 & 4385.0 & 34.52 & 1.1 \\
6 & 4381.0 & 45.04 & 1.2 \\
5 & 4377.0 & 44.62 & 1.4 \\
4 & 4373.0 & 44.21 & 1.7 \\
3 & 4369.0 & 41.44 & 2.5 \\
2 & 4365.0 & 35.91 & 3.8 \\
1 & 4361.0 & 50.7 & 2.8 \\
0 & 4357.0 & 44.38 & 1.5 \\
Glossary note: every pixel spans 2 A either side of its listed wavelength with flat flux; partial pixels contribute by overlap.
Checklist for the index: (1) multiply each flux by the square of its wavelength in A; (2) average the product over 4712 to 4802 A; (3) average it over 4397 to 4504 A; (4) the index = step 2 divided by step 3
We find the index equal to 1.26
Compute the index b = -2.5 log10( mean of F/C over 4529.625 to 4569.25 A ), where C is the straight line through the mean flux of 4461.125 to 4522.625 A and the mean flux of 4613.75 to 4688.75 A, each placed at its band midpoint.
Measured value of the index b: 0.01 mag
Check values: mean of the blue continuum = 51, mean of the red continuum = 52.4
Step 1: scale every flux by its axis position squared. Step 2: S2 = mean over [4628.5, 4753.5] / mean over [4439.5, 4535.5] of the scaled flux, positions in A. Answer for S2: 1.14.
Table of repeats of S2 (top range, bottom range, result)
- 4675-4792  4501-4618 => 1.09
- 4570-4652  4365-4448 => 1.28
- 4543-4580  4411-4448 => 1.15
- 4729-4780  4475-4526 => 1.14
